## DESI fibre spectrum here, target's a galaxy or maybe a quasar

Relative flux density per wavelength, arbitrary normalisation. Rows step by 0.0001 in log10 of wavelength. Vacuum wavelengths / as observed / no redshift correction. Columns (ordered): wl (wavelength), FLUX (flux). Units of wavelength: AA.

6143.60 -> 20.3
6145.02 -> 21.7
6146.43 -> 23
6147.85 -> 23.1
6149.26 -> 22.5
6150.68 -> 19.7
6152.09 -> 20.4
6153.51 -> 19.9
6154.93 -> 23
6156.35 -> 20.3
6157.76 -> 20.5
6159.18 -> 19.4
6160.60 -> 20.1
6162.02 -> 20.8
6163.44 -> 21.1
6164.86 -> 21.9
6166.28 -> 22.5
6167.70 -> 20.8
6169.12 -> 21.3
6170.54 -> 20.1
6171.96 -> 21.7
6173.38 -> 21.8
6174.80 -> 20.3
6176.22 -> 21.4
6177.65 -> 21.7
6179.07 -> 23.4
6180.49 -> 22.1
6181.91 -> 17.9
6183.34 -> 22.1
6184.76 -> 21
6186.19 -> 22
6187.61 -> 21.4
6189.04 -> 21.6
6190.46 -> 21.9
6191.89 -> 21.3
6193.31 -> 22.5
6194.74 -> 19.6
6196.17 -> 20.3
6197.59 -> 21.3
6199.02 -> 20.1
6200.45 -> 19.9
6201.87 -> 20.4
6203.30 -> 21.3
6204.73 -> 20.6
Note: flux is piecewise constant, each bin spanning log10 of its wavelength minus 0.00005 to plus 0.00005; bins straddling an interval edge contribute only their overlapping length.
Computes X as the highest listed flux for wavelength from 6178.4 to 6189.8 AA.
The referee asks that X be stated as 23.4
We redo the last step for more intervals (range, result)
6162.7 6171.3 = 22.5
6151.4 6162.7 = 23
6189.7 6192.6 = 21.9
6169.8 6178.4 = 21.8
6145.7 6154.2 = 23.1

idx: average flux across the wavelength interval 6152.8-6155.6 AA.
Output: 21.4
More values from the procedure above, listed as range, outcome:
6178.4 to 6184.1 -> 21.4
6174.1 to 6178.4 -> 21.1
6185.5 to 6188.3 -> 21.7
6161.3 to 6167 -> 21.6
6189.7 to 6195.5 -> 21.3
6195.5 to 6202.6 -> 20.4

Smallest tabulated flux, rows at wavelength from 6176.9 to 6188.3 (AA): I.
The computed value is 17.9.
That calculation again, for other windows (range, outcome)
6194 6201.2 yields 19.6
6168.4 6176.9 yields 20.1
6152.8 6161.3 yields 19.4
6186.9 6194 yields 21.3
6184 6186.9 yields 21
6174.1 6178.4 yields 20.3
